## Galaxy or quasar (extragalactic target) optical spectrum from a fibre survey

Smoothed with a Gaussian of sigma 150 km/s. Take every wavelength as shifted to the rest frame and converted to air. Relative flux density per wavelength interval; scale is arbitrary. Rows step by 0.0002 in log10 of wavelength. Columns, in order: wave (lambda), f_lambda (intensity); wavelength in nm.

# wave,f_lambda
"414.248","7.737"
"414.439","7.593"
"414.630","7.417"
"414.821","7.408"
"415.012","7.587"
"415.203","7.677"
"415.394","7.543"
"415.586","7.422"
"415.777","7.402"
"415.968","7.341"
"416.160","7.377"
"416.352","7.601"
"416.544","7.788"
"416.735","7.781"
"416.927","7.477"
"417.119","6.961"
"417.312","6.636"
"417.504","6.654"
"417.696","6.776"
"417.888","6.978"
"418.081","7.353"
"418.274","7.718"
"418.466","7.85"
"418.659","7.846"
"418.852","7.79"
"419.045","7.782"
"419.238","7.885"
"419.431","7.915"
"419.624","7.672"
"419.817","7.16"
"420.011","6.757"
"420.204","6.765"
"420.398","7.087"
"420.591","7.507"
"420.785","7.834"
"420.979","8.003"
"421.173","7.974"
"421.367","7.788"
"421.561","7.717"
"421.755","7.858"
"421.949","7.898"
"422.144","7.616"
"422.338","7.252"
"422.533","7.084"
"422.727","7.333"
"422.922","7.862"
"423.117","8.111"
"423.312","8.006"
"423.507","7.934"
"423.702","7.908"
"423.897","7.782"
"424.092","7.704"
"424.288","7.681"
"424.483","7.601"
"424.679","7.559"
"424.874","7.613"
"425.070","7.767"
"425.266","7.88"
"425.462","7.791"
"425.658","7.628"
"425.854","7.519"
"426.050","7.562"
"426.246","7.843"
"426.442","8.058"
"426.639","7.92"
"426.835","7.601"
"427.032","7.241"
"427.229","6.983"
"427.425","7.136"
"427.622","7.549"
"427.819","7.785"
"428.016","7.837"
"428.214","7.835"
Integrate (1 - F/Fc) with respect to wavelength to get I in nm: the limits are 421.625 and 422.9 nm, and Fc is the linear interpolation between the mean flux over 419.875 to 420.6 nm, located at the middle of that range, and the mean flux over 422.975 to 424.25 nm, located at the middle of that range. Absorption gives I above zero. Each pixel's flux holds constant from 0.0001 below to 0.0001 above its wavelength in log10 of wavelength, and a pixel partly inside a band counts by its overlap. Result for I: -0.002 nm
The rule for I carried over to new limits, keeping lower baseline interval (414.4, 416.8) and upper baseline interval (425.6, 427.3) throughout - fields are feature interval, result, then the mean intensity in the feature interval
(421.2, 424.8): -0.06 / 7.71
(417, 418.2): 0.10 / 6.91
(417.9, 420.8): 0.02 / 7.5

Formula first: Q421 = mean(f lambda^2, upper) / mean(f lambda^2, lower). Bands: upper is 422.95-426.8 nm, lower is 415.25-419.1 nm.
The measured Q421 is 1.09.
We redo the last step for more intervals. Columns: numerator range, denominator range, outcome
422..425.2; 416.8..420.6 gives 1.07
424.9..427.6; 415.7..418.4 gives 1.09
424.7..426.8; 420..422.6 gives 1.05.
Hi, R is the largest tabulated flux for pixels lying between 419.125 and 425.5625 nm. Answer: 8.111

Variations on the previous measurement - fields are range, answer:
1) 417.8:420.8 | 7.915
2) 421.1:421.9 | 7.974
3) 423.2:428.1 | 8.058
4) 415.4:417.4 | 7.788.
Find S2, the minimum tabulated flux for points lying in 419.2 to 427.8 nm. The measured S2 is 6.757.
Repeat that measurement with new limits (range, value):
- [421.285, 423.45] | 7.084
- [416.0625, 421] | 6.636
